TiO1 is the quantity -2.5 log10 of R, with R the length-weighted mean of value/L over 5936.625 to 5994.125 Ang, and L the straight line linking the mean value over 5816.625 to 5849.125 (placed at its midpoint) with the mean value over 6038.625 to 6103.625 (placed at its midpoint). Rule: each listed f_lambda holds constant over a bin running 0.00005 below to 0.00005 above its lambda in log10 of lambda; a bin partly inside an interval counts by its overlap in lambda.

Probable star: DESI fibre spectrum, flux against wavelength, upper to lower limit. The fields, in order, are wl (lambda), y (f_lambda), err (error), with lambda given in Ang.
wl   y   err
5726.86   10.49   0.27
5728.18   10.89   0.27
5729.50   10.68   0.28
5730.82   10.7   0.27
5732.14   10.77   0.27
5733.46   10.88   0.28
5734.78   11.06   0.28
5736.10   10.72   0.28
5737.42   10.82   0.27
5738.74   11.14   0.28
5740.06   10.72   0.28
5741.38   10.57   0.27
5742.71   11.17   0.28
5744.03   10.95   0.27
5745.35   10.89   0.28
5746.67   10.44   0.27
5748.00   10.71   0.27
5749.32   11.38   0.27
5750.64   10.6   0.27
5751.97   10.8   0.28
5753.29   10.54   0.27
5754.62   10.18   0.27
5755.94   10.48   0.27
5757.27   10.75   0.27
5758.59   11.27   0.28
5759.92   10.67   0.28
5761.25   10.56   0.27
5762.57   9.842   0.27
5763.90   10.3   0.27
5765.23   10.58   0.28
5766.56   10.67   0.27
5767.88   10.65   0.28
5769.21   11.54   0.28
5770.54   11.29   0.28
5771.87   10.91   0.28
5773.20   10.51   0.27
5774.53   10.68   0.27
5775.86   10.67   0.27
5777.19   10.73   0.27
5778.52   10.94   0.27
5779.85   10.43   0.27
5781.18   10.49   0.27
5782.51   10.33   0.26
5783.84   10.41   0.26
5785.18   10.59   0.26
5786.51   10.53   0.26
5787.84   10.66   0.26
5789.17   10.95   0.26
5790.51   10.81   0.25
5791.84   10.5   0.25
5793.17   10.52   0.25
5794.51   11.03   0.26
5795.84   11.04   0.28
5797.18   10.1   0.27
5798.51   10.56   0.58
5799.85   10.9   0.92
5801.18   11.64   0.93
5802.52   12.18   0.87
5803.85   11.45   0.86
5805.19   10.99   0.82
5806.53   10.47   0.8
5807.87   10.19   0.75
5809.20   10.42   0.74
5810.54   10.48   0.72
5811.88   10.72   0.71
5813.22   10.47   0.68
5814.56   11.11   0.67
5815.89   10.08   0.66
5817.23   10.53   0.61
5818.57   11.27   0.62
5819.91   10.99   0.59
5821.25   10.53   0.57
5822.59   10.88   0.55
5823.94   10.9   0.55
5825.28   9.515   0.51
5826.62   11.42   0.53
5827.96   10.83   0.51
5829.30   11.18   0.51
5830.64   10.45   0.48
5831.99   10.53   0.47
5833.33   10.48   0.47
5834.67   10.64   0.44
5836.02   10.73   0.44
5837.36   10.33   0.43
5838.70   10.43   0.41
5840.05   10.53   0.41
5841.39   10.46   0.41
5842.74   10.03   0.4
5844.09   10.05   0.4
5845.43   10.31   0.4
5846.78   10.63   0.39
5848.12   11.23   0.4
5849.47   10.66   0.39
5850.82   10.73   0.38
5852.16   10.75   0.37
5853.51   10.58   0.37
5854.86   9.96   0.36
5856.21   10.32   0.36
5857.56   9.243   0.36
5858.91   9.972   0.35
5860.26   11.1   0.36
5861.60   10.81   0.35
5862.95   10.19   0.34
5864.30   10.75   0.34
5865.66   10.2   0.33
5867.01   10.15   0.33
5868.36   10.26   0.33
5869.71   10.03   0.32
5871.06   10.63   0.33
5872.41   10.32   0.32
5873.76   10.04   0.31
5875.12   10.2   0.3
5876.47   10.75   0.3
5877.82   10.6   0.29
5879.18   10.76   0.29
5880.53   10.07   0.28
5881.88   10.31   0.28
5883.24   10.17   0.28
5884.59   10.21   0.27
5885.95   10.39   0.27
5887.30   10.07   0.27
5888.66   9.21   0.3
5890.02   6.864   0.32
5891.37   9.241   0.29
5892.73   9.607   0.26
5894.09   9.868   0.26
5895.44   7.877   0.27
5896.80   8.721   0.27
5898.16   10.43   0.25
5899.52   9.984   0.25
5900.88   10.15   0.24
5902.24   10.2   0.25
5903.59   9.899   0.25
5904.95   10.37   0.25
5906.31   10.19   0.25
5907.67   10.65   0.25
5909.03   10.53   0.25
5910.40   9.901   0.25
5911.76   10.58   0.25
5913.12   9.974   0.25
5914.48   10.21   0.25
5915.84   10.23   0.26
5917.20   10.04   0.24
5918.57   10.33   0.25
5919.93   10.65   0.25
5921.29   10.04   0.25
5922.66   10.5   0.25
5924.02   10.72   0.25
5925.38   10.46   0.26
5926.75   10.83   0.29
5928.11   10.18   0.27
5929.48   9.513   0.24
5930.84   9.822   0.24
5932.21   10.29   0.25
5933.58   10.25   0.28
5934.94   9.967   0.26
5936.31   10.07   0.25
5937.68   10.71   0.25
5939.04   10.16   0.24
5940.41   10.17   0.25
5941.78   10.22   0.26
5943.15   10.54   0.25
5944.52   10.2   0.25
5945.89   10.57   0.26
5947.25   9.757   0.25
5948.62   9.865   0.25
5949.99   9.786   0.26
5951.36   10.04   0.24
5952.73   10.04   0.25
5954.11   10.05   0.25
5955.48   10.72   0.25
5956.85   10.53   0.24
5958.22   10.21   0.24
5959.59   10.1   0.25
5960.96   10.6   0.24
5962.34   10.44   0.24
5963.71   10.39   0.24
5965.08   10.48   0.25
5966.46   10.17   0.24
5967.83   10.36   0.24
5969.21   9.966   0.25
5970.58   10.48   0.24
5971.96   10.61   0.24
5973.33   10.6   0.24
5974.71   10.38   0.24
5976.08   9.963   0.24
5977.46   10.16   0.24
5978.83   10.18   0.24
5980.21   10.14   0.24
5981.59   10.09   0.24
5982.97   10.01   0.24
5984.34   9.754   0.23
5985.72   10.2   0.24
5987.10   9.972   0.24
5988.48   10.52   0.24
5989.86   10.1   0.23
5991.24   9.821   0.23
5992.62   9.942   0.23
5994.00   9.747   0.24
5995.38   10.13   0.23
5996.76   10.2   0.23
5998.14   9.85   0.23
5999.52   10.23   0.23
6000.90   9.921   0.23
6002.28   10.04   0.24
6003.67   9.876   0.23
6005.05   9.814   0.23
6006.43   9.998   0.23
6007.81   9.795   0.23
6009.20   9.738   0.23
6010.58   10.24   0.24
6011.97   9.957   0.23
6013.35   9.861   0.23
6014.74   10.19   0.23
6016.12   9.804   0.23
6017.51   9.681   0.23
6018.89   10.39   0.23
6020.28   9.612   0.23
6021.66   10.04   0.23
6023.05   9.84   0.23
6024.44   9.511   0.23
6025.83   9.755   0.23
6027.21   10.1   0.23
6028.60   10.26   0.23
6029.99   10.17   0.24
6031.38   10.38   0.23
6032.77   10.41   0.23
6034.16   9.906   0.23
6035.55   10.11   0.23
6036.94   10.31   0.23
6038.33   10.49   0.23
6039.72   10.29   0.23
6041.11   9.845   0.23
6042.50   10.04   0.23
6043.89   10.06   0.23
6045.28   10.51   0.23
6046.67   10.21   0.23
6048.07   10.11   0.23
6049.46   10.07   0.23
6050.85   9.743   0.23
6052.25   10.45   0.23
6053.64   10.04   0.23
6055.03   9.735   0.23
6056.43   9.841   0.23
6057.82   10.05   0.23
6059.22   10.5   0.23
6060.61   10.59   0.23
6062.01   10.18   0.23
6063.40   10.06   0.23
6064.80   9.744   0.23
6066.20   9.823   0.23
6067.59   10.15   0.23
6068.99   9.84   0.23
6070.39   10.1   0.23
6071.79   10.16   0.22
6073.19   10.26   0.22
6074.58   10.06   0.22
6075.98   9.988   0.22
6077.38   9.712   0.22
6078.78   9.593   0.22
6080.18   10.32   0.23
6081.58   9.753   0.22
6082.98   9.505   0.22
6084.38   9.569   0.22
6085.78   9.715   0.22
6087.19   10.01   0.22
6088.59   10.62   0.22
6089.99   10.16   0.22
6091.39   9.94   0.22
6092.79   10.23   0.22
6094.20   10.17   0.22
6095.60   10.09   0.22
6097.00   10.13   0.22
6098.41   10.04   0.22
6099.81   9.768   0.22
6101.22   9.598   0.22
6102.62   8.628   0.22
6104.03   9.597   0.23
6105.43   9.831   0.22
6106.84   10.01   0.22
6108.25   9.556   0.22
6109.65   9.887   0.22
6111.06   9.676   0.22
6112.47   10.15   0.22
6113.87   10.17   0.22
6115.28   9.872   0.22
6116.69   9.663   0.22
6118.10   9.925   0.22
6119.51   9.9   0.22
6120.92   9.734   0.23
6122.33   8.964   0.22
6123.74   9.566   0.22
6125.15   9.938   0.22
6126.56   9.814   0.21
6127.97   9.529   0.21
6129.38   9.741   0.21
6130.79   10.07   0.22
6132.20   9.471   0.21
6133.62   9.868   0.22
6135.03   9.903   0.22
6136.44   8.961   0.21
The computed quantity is 0.01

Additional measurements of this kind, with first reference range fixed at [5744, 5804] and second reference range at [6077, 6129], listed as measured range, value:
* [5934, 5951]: 0.01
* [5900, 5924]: 0.01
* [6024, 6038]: -0.01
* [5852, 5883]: 0.02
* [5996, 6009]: 0.02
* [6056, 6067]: -0.02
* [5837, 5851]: 0.01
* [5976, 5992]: 0.01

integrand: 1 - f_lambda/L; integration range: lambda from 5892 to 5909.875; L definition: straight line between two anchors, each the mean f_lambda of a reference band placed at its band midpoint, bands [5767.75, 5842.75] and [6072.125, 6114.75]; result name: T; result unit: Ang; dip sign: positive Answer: 1.0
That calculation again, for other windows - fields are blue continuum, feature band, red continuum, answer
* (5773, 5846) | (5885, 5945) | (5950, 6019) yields 1.84 Ang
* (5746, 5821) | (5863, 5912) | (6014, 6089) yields 2.14 Ang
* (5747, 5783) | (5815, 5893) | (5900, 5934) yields 0.63 Ang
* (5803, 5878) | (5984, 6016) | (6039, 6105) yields 0.52 Ang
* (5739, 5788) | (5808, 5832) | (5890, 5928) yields -0.56 Ang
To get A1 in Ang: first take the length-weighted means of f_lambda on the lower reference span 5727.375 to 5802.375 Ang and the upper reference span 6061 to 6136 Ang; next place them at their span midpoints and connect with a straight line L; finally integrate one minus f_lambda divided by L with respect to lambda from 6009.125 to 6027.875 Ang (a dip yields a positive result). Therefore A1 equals 0.3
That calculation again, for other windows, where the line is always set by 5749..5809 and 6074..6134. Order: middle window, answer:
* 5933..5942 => 0.06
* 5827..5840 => -0.07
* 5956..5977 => -0.30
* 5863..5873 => 0.15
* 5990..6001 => 0.15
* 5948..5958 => 0.09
